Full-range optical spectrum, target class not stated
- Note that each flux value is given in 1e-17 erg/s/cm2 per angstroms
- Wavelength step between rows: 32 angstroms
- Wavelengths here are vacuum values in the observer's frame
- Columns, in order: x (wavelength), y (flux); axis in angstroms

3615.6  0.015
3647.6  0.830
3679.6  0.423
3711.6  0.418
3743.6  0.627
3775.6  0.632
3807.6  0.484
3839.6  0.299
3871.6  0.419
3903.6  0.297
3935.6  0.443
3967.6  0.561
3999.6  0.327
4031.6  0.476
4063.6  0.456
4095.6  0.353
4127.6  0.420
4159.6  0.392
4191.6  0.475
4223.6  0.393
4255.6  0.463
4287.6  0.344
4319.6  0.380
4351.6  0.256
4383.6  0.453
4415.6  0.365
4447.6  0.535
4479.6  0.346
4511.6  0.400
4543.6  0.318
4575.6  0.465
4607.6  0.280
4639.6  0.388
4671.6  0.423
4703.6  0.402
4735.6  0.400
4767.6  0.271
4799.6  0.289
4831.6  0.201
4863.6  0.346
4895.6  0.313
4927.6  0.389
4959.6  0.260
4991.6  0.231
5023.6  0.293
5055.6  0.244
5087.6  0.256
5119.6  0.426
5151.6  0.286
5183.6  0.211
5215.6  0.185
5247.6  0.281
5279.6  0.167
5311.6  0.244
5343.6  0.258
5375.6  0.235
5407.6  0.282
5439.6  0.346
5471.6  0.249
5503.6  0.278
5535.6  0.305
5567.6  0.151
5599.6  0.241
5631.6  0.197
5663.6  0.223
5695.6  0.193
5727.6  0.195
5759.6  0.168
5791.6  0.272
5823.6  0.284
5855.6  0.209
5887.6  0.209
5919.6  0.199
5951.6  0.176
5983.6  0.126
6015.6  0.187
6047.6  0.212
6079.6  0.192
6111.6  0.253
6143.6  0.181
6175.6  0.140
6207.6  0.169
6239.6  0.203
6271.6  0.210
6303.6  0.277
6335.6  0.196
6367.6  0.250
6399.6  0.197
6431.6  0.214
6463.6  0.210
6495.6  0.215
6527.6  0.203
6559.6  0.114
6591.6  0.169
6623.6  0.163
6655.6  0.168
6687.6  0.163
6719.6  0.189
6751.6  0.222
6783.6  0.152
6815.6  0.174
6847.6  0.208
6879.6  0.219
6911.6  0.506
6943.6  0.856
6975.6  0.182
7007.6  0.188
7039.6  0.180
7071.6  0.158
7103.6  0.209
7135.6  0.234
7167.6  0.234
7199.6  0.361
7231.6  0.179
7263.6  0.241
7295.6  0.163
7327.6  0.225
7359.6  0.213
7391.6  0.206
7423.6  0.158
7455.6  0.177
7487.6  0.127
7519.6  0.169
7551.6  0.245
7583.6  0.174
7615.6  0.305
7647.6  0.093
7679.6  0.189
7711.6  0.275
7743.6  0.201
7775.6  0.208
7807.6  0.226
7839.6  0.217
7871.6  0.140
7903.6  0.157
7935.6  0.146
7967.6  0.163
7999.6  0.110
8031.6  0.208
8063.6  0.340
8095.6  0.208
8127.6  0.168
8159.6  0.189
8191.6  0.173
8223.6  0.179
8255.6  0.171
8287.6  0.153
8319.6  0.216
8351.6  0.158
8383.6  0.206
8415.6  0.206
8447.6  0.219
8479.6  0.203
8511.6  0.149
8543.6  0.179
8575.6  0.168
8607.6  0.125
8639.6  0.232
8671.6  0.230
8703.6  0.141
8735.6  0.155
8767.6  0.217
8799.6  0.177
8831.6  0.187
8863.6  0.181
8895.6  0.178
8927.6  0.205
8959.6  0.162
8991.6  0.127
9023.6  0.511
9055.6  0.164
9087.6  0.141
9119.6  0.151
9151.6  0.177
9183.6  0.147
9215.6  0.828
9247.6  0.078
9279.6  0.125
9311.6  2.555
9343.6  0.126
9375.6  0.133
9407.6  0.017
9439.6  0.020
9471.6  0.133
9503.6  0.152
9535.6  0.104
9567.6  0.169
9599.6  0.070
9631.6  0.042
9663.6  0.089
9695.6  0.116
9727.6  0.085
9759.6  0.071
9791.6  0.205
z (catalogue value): 0.86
